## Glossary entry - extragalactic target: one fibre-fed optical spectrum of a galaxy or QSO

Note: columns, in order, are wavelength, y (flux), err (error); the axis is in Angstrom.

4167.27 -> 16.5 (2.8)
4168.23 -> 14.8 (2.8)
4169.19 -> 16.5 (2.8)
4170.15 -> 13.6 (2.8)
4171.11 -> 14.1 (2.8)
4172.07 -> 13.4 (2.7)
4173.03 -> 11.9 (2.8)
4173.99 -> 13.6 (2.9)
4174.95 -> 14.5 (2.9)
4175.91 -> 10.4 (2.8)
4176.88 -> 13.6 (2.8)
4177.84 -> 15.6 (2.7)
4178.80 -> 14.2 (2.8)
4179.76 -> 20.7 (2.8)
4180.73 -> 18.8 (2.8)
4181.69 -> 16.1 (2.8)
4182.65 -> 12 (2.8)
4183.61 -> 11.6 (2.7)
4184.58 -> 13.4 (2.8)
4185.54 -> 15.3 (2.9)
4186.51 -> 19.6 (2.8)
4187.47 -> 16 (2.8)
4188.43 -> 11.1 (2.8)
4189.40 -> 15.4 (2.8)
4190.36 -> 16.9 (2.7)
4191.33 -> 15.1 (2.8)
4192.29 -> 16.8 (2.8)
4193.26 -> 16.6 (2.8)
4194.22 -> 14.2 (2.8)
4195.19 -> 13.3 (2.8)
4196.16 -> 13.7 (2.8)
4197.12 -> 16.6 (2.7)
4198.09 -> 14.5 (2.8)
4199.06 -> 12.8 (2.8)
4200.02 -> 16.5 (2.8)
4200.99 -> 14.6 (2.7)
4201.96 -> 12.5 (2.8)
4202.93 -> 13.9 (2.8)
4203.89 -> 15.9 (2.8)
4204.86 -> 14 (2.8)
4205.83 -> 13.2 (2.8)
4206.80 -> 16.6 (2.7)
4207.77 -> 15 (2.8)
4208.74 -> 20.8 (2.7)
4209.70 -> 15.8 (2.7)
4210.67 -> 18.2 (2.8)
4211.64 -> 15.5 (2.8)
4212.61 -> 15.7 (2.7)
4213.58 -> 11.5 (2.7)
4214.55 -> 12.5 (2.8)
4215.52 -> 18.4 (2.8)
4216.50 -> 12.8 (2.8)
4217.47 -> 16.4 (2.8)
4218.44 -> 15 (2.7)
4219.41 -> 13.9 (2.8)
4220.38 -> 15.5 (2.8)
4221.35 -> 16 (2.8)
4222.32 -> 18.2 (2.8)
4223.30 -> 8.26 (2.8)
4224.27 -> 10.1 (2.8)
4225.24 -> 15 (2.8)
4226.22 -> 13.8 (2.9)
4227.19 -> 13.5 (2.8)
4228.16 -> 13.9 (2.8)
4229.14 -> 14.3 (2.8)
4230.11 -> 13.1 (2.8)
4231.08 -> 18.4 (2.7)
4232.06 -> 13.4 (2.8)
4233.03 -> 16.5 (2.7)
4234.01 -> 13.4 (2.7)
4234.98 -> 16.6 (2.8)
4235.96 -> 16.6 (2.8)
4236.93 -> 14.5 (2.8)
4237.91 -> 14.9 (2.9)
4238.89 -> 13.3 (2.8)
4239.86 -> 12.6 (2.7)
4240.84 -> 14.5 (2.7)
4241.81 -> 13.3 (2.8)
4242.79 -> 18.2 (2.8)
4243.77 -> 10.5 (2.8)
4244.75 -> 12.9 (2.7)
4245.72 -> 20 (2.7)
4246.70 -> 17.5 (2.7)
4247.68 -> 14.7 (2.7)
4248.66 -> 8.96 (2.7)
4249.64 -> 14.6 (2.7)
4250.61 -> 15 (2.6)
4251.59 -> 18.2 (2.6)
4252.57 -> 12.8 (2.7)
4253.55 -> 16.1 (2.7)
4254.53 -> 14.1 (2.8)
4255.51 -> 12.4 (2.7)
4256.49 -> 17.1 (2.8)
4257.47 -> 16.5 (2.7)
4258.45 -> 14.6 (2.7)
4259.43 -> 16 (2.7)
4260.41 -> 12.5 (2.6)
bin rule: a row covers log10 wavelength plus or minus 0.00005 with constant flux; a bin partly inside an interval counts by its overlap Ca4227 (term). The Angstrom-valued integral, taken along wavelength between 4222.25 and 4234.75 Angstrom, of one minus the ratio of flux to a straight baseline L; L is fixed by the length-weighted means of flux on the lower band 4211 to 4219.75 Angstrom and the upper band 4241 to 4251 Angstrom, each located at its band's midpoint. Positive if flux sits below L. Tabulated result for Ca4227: 0.6 Angstrom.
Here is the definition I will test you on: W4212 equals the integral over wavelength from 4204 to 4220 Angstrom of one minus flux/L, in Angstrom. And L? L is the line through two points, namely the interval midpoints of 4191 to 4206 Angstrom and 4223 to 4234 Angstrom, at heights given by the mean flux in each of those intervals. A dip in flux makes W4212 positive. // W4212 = -1.2 Angstrom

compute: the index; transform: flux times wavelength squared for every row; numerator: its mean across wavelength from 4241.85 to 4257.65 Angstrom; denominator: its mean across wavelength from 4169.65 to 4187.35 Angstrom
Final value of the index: 1.05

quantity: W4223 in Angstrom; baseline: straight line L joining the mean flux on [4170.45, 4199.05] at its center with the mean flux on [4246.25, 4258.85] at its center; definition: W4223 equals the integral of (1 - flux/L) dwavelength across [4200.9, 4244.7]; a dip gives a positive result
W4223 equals 0.4 Angstrom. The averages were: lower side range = 14.8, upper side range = 14.8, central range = 14.7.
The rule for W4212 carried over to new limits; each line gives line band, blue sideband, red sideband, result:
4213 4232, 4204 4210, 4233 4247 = 1.50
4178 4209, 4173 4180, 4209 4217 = -1.08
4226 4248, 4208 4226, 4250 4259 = 0.40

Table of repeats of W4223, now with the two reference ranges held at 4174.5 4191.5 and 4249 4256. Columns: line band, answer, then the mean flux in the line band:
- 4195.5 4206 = 0.4 Angstrom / 14.4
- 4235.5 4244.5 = 0.3 Angstrom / 14.2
